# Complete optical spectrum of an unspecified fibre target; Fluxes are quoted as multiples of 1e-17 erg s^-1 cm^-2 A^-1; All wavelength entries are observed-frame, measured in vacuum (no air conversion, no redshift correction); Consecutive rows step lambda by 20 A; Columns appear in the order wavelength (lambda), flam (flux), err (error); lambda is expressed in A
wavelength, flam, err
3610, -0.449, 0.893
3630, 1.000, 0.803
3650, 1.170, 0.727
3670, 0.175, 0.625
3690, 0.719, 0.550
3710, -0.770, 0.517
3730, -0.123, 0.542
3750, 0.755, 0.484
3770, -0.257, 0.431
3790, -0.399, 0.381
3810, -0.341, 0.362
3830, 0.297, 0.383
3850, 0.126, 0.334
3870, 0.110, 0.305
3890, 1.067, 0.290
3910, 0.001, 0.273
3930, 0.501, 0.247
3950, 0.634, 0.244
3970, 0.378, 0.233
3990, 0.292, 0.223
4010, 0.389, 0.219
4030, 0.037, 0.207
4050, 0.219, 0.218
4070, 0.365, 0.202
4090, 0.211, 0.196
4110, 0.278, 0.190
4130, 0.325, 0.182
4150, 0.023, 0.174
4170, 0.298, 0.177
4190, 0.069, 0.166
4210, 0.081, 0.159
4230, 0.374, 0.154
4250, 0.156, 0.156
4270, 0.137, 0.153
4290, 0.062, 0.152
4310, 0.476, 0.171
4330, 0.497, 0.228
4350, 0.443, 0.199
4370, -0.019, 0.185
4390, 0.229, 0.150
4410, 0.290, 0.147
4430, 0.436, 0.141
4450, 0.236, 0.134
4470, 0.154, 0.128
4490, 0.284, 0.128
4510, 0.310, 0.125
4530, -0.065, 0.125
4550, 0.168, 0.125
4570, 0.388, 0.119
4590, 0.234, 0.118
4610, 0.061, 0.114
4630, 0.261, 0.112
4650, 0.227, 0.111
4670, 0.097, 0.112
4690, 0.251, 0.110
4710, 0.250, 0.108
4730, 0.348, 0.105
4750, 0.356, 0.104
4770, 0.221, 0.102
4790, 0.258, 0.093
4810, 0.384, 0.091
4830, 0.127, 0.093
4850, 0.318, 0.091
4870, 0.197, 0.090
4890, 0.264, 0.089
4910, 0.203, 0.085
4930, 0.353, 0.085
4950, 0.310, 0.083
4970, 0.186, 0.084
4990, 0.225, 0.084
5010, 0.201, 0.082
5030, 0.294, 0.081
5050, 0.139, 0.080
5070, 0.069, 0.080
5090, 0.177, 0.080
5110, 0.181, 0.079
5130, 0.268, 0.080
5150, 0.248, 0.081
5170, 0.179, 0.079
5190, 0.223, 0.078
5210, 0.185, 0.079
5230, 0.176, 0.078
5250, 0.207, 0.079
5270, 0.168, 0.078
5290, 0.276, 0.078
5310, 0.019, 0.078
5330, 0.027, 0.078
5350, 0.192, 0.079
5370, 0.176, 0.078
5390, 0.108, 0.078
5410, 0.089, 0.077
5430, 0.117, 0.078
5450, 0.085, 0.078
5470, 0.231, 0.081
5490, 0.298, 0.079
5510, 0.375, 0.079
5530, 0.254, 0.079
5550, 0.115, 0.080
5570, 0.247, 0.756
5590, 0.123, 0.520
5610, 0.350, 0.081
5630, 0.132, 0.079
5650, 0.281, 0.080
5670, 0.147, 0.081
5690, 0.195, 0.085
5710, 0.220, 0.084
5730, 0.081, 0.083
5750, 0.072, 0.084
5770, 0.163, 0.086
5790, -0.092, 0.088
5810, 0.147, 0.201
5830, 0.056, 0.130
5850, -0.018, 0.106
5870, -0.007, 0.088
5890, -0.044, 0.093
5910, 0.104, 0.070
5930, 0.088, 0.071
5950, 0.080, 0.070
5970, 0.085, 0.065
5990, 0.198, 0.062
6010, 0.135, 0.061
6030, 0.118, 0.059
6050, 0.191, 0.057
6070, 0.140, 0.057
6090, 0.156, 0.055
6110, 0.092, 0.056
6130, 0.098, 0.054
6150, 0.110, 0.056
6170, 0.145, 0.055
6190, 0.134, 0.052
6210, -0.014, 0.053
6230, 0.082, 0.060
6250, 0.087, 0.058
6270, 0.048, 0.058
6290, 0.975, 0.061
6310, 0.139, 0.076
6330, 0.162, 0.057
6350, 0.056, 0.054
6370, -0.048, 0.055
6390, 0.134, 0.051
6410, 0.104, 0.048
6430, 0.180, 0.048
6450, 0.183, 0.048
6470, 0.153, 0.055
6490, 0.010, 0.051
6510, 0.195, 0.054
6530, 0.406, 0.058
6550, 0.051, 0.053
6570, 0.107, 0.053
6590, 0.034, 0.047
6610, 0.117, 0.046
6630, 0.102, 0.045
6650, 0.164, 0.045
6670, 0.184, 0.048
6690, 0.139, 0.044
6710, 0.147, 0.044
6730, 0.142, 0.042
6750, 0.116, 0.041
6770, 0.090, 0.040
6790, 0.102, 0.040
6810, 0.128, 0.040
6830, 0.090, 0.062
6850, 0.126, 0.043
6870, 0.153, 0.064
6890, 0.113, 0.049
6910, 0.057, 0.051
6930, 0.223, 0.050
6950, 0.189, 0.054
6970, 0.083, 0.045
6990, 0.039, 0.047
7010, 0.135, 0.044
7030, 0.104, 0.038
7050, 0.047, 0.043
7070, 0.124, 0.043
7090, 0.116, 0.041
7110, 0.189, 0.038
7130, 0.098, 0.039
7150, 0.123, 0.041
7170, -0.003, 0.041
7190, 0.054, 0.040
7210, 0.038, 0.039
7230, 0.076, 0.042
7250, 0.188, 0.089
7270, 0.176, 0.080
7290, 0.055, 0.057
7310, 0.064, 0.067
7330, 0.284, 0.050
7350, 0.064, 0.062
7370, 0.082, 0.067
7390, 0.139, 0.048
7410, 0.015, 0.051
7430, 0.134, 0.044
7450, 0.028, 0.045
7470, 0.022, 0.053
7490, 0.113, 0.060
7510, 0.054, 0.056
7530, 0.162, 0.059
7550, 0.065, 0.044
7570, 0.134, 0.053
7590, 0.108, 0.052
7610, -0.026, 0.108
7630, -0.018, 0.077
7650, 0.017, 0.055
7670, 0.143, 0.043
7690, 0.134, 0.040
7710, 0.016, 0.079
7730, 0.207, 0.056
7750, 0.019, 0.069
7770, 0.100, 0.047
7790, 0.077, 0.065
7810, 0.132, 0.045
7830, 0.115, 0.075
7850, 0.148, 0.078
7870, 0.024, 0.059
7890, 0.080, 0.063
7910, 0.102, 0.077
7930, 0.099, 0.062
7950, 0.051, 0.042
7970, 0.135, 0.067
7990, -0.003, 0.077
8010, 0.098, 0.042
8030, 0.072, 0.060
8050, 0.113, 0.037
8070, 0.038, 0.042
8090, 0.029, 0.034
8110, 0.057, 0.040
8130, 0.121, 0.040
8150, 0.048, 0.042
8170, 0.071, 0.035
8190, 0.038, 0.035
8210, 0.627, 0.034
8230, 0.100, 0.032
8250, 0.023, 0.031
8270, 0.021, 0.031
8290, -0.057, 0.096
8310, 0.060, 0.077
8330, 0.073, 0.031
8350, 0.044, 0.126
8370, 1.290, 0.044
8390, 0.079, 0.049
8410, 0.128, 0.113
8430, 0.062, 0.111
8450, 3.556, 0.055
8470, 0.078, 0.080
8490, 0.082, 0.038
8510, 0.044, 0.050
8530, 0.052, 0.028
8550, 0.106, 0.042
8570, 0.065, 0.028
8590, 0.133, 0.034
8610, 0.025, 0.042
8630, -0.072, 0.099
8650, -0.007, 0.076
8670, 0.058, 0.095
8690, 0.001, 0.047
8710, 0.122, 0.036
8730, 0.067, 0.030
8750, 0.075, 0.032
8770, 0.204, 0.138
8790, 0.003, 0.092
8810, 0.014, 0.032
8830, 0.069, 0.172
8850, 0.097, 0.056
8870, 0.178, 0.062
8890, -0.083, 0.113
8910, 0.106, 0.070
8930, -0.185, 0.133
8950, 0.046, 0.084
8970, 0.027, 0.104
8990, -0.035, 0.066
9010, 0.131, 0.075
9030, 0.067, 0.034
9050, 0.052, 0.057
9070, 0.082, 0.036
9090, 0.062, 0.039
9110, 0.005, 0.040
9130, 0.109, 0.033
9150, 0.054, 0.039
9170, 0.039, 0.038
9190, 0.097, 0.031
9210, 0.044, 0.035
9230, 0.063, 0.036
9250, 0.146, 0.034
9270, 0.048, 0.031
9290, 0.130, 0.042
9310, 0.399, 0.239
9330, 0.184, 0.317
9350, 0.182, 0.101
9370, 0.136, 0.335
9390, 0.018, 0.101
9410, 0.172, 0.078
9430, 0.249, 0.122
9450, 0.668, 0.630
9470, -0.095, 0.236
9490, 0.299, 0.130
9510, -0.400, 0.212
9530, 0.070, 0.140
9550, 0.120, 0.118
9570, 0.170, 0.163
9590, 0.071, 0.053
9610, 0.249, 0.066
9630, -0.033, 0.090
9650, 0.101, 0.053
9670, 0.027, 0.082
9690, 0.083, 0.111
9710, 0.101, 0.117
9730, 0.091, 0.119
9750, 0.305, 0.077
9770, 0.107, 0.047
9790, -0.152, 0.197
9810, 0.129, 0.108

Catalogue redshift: 0.69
